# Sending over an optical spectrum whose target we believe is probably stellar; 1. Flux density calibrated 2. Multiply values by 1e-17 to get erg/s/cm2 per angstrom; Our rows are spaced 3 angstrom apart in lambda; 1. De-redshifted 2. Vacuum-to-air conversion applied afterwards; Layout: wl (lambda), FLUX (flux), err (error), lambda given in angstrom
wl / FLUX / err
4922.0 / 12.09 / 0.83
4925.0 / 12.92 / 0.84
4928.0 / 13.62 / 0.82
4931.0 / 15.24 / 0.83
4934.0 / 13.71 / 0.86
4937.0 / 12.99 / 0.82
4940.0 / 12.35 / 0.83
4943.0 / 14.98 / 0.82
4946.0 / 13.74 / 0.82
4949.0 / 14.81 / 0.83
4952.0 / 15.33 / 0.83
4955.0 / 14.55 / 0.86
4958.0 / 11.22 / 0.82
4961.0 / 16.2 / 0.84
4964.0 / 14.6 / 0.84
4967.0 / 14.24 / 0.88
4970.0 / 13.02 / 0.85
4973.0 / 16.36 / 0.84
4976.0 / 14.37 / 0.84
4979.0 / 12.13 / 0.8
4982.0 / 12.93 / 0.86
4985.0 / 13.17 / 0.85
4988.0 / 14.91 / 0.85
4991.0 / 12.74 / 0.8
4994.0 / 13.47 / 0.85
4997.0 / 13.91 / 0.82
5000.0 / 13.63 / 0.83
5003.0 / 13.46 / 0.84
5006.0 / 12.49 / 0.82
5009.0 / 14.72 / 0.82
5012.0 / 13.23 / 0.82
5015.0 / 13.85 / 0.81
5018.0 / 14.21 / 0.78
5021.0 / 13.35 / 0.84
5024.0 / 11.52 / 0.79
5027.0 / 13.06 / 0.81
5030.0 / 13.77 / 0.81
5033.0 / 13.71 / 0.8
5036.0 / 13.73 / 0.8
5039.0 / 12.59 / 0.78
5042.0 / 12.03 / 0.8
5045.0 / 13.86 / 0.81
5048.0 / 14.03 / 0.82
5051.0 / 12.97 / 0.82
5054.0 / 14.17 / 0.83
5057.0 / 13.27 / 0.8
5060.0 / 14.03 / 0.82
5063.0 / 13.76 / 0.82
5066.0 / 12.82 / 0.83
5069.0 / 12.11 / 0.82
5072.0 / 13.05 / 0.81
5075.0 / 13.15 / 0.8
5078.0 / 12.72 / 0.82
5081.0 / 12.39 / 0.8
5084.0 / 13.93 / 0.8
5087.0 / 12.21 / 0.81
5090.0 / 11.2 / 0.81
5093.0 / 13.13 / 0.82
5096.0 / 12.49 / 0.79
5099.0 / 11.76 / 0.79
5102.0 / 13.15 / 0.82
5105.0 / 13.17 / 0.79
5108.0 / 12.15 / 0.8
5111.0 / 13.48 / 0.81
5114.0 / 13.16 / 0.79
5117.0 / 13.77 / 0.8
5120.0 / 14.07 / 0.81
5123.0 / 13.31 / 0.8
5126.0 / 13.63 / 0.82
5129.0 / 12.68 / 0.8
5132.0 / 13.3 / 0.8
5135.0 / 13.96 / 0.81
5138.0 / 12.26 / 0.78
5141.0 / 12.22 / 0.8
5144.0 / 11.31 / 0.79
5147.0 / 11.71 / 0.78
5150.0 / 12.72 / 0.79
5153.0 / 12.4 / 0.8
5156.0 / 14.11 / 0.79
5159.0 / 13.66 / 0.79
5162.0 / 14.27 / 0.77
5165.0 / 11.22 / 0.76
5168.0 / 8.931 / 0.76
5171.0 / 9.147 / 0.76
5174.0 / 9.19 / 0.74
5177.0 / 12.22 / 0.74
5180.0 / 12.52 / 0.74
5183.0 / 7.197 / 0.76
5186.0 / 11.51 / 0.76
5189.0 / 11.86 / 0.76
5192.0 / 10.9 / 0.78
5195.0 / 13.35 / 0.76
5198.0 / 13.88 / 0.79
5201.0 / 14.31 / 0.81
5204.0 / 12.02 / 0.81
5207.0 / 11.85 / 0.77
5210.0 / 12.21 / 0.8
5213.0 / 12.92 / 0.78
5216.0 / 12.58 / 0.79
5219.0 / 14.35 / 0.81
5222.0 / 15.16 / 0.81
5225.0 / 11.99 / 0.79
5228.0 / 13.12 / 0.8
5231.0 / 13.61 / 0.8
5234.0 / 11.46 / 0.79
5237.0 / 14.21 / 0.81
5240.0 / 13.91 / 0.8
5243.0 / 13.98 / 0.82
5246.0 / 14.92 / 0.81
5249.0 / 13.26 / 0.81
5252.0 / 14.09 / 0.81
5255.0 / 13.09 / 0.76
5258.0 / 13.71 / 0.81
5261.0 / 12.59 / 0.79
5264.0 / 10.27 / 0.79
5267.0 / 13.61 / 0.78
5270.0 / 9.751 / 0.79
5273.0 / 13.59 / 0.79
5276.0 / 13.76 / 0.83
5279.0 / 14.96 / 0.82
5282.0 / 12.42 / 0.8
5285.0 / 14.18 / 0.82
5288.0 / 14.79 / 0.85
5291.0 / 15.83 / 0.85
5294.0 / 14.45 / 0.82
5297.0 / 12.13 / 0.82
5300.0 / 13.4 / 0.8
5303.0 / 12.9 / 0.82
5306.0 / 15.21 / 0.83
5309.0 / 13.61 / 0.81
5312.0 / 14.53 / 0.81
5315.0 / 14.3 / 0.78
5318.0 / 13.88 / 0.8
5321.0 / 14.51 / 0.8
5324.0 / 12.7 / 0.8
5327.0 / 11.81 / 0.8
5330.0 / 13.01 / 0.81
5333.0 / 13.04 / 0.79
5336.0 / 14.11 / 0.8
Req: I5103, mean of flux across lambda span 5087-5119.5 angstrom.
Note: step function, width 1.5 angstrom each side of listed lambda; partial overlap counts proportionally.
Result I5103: 12.8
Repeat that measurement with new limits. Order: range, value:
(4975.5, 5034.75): 13.4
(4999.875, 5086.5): 13.3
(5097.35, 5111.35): 12.7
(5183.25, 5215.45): 12.3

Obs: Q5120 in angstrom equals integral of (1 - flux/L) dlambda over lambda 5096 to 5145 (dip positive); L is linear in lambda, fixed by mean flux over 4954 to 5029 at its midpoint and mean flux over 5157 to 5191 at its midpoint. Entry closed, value -4.6 angstrom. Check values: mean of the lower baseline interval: 13.6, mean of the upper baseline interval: 11.1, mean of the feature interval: 13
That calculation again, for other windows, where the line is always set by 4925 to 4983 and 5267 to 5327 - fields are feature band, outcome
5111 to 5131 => 0.6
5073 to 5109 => 3.2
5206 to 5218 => 1.1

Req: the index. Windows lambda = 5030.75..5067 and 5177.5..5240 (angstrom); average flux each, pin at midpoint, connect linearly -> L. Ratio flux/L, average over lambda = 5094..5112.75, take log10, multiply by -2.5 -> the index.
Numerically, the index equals 0.035 mag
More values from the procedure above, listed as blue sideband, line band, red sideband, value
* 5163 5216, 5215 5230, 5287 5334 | -0.11 mag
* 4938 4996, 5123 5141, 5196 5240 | 0.03 mag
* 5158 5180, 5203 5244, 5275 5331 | -0.07 mag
